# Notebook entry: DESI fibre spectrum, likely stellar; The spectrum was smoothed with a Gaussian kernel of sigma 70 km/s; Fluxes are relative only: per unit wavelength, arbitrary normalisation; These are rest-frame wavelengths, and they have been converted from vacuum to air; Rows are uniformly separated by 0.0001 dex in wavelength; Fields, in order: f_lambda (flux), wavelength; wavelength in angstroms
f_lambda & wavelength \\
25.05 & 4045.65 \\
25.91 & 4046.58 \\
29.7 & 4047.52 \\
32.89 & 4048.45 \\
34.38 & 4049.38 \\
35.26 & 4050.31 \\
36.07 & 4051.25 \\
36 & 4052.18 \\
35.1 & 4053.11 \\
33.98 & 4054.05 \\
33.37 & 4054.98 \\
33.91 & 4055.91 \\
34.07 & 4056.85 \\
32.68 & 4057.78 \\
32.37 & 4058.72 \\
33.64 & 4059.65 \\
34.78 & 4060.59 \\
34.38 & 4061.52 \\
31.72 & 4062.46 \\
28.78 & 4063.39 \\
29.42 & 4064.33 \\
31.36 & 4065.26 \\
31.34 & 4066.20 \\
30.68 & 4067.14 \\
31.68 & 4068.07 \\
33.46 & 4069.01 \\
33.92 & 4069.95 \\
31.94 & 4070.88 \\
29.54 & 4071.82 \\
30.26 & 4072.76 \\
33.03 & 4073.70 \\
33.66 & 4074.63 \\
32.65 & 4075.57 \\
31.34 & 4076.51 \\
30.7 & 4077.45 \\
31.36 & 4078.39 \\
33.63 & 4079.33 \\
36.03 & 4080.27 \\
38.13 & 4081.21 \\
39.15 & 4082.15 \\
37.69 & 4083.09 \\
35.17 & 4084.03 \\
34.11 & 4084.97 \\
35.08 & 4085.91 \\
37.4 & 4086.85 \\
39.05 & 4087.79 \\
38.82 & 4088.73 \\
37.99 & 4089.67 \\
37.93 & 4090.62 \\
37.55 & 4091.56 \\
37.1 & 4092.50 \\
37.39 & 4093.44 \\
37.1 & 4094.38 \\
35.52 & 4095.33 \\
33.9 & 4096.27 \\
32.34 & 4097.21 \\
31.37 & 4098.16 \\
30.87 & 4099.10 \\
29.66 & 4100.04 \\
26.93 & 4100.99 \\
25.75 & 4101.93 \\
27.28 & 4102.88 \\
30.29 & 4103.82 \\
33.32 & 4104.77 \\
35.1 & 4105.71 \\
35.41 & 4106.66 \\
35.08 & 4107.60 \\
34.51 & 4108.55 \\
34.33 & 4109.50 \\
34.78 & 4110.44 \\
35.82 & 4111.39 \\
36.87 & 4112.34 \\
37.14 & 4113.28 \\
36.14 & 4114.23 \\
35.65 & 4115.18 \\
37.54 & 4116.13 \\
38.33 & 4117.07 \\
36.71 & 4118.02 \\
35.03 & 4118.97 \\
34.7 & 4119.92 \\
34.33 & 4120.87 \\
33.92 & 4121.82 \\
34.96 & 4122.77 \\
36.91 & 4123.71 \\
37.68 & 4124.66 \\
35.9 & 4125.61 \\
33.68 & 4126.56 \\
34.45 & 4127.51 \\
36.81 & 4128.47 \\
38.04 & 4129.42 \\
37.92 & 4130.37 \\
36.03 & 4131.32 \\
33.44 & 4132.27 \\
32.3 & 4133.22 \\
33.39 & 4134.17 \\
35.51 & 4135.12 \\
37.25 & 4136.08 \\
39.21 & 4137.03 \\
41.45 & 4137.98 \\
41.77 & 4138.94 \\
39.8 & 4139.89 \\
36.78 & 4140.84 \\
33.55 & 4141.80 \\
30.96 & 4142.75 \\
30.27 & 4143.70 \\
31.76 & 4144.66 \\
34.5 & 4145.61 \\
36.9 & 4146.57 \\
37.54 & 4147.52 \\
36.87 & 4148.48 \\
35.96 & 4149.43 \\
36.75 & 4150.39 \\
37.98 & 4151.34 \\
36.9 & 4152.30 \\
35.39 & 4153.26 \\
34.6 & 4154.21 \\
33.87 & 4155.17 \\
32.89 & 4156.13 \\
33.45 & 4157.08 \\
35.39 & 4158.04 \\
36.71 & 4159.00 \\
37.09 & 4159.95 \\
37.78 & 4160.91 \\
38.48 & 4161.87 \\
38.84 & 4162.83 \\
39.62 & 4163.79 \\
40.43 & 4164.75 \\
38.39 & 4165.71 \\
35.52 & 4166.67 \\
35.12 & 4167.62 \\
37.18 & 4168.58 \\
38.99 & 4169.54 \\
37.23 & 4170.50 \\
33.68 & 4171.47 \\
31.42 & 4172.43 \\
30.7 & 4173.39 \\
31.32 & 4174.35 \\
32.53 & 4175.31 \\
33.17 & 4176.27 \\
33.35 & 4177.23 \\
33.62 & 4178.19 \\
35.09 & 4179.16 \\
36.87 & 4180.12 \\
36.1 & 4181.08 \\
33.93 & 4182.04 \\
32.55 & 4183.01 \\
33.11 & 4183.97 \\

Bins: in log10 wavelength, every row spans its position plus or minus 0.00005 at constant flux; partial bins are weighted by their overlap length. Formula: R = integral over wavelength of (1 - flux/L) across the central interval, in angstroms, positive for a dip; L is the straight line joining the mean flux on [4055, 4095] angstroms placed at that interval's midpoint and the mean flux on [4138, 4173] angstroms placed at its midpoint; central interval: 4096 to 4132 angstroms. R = 0.78 angstroms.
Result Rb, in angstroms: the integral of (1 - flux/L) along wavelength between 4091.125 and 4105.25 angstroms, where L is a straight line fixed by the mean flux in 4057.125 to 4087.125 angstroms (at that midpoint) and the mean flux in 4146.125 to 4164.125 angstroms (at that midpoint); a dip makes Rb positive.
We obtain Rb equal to 0.7 angstroms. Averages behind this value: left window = 33.1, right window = 36.5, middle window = 32.4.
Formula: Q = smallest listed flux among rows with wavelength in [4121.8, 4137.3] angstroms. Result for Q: 32.3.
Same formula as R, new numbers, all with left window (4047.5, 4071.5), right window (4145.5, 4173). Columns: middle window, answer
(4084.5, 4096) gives -1.0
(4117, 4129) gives -0.1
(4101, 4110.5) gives 0.7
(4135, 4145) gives -0.2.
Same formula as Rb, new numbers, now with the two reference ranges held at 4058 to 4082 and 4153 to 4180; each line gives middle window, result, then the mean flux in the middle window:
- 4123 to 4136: -0.5 angstroms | 35.6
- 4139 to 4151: -0.2 angstroms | 35.4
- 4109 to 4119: -0.7 angstroms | 36.3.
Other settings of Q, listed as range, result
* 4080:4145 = 25.75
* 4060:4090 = 28.78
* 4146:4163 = 32.89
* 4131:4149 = 30.27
